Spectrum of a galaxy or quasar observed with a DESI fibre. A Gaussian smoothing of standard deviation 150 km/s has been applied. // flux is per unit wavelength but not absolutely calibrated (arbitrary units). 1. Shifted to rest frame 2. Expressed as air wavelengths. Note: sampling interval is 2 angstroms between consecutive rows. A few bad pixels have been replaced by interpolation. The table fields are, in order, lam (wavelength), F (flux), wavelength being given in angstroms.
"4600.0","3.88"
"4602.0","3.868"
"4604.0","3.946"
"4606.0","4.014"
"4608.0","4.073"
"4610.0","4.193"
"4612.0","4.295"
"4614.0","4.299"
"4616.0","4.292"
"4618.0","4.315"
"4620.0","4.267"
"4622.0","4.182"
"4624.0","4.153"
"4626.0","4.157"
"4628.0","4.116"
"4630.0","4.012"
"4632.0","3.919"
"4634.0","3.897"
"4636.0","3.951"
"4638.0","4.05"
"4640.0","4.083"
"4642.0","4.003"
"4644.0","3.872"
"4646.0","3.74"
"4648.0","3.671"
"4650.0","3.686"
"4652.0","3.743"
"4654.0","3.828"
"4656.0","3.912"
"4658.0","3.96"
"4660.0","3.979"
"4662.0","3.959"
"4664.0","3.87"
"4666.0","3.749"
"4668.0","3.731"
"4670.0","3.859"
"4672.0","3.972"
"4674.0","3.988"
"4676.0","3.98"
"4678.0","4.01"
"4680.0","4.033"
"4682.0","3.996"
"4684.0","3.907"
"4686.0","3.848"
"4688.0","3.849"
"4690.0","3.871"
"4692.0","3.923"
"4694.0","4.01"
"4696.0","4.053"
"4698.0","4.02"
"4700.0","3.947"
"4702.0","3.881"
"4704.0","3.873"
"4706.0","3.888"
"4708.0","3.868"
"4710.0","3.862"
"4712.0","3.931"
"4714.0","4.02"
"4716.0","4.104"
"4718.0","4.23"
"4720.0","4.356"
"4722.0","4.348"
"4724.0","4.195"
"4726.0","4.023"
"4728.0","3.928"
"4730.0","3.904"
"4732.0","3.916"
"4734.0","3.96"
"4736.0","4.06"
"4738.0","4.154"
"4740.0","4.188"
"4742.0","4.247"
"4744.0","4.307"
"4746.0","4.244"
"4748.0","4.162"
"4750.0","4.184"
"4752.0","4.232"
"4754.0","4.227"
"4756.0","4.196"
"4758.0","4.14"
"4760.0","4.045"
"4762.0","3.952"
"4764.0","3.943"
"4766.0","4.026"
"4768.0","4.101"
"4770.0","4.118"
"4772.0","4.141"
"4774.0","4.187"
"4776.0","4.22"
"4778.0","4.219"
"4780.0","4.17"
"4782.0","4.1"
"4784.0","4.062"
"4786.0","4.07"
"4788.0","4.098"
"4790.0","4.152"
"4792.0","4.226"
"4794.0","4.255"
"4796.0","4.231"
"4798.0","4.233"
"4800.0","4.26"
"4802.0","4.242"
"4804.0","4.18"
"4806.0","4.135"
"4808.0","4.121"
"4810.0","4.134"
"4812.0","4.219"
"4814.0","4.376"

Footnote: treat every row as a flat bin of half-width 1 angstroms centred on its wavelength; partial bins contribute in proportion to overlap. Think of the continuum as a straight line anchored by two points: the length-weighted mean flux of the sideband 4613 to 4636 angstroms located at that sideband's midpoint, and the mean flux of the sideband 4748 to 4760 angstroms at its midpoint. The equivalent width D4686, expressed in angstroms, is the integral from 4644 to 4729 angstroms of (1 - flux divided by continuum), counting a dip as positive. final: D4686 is 4.4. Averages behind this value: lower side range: 4.14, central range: 3.94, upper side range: 4.18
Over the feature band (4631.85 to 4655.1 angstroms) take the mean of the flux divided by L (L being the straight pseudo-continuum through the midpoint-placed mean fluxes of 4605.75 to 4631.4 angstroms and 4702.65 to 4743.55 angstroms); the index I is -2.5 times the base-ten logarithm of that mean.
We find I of 0.08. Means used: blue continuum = 4.18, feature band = 3.87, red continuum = 4.05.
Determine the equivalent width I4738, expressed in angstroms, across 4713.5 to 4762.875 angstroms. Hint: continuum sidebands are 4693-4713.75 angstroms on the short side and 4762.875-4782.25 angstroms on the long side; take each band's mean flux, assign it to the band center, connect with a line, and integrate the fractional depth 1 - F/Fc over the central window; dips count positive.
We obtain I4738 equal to -1.3 angstroms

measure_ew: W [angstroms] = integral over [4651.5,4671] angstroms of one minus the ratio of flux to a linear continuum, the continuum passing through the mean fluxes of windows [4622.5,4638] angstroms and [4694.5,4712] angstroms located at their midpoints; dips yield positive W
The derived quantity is 0.6 angstroms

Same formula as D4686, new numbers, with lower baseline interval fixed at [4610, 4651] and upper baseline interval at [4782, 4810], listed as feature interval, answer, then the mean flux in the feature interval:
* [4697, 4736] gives 0.94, 4.01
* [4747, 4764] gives 0.04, 4.13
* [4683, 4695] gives 0.56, 3.9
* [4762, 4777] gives 0.20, 4.09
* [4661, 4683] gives 0.86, 3.92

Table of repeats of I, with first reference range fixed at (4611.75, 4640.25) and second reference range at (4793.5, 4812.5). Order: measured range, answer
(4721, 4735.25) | 0.034 mag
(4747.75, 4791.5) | 0.016 mag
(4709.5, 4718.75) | 0.035 mag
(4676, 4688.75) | 0.055 mag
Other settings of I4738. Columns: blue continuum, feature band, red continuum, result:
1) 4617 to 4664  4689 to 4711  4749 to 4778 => 0.65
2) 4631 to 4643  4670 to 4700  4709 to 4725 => 0.84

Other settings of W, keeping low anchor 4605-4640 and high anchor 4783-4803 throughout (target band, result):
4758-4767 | 0.4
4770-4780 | 0.0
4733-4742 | 0.1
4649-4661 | 0.8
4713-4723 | -0.1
